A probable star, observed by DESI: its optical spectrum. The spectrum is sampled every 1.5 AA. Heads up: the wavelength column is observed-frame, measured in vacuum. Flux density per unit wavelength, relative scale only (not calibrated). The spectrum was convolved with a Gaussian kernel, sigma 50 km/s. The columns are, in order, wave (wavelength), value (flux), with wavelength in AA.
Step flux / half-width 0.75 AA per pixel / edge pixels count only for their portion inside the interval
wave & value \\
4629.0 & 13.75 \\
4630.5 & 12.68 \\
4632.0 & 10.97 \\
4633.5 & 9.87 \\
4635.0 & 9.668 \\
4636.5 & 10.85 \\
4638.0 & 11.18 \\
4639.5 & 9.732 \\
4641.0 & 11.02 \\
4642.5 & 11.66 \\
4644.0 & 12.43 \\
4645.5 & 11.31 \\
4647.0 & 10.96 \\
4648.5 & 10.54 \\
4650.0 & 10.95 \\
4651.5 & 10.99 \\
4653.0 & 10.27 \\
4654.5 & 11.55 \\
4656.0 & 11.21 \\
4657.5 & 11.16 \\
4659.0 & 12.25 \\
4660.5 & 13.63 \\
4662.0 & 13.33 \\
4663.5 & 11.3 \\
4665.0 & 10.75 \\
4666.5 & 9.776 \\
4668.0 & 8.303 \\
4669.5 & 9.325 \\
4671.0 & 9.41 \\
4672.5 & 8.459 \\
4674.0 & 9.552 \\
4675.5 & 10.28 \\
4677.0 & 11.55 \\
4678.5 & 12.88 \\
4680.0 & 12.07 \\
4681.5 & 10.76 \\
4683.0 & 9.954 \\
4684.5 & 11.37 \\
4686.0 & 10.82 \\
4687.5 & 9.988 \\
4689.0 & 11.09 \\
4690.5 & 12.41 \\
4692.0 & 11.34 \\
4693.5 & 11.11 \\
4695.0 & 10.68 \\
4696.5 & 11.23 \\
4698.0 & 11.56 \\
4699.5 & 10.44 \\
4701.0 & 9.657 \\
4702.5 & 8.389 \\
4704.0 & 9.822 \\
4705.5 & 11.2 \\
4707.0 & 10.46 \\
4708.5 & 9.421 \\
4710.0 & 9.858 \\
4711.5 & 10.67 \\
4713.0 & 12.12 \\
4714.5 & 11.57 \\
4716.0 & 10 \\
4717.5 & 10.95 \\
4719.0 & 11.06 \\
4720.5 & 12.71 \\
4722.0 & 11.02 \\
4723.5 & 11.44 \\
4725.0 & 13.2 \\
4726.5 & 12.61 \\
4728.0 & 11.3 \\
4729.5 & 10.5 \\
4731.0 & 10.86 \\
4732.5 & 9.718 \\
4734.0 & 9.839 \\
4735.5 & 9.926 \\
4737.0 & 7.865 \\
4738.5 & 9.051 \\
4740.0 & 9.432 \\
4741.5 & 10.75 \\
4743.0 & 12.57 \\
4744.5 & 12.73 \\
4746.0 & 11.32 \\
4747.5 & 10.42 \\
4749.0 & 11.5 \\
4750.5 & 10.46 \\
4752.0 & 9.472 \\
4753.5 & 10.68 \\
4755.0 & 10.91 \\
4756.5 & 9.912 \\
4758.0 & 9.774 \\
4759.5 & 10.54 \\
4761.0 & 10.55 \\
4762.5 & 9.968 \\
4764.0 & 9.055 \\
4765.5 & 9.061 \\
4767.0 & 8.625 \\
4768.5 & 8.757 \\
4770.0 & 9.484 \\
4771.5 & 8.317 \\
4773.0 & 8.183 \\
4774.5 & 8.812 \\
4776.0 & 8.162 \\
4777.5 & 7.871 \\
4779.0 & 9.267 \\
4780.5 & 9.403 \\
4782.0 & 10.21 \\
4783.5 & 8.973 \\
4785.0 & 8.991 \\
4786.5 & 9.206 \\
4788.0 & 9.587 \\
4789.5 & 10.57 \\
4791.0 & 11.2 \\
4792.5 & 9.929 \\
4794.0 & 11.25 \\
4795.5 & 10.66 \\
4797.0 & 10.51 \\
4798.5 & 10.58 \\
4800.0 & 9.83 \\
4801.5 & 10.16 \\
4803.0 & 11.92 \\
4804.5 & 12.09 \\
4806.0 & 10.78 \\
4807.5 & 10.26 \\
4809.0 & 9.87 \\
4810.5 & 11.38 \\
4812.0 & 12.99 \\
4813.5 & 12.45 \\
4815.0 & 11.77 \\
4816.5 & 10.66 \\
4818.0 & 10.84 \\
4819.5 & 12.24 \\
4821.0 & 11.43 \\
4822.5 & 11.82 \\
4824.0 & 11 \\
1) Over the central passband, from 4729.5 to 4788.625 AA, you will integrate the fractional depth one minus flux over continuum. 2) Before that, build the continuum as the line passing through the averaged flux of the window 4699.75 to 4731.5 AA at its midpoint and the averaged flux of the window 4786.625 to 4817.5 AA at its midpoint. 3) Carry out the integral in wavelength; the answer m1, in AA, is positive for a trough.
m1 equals 6.1 AA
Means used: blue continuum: 10.9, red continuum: 10.9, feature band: 9.76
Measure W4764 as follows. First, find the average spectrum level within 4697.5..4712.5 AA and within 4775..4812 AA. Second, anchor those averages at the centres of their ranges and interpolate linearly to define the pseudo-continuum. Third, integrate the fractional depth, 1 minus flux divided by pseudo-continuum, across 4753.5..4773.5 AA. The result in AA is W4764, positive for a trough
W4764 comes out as 1.2 AA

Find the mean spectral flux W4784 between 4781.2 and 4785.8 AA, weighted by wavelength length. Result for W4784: 9.39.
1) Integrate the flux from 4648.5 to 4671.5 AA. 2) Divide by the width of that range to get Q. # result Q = 11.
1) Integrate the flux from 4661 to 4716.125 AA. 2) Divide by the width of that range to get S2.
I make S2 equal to 10.6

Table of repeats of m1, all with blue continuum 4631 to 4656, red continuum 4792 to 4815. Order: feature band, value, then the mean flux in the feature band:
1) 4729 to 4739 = 1.2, 9.68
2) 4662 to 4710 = 1.8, 10.5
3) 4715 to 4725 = -0.4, 11.4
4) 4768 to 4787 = 3.6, 8.89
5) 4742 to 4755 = -0.2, 11.1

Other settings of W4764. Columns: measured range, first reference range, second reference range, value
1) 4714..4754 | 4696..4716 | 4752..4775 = -3.4 AA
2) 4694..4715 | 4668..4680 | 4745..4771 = -0.7 AA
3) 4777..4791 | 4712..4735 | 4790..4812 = 1.9 AA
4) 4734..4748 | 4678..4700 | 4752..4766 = -0.1 AA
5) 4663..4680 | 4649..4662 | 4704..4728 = 1.9 AA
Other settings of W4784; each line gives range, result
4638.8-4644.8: 11.2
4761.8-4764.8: 9.5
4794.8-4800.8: 10.4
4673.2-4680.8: 11.2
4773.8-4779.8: 8.53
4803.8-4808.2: 11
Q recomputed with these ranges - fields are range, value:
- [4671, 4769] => 10.6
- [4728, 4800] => 9.92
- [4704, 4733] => 11.1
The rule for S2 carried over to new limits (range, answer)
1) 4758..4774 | 9.27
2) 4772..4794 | 9.37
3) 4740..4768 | 10.4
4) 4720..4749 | 10.9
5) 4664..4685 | 10.3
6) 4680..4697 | 11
